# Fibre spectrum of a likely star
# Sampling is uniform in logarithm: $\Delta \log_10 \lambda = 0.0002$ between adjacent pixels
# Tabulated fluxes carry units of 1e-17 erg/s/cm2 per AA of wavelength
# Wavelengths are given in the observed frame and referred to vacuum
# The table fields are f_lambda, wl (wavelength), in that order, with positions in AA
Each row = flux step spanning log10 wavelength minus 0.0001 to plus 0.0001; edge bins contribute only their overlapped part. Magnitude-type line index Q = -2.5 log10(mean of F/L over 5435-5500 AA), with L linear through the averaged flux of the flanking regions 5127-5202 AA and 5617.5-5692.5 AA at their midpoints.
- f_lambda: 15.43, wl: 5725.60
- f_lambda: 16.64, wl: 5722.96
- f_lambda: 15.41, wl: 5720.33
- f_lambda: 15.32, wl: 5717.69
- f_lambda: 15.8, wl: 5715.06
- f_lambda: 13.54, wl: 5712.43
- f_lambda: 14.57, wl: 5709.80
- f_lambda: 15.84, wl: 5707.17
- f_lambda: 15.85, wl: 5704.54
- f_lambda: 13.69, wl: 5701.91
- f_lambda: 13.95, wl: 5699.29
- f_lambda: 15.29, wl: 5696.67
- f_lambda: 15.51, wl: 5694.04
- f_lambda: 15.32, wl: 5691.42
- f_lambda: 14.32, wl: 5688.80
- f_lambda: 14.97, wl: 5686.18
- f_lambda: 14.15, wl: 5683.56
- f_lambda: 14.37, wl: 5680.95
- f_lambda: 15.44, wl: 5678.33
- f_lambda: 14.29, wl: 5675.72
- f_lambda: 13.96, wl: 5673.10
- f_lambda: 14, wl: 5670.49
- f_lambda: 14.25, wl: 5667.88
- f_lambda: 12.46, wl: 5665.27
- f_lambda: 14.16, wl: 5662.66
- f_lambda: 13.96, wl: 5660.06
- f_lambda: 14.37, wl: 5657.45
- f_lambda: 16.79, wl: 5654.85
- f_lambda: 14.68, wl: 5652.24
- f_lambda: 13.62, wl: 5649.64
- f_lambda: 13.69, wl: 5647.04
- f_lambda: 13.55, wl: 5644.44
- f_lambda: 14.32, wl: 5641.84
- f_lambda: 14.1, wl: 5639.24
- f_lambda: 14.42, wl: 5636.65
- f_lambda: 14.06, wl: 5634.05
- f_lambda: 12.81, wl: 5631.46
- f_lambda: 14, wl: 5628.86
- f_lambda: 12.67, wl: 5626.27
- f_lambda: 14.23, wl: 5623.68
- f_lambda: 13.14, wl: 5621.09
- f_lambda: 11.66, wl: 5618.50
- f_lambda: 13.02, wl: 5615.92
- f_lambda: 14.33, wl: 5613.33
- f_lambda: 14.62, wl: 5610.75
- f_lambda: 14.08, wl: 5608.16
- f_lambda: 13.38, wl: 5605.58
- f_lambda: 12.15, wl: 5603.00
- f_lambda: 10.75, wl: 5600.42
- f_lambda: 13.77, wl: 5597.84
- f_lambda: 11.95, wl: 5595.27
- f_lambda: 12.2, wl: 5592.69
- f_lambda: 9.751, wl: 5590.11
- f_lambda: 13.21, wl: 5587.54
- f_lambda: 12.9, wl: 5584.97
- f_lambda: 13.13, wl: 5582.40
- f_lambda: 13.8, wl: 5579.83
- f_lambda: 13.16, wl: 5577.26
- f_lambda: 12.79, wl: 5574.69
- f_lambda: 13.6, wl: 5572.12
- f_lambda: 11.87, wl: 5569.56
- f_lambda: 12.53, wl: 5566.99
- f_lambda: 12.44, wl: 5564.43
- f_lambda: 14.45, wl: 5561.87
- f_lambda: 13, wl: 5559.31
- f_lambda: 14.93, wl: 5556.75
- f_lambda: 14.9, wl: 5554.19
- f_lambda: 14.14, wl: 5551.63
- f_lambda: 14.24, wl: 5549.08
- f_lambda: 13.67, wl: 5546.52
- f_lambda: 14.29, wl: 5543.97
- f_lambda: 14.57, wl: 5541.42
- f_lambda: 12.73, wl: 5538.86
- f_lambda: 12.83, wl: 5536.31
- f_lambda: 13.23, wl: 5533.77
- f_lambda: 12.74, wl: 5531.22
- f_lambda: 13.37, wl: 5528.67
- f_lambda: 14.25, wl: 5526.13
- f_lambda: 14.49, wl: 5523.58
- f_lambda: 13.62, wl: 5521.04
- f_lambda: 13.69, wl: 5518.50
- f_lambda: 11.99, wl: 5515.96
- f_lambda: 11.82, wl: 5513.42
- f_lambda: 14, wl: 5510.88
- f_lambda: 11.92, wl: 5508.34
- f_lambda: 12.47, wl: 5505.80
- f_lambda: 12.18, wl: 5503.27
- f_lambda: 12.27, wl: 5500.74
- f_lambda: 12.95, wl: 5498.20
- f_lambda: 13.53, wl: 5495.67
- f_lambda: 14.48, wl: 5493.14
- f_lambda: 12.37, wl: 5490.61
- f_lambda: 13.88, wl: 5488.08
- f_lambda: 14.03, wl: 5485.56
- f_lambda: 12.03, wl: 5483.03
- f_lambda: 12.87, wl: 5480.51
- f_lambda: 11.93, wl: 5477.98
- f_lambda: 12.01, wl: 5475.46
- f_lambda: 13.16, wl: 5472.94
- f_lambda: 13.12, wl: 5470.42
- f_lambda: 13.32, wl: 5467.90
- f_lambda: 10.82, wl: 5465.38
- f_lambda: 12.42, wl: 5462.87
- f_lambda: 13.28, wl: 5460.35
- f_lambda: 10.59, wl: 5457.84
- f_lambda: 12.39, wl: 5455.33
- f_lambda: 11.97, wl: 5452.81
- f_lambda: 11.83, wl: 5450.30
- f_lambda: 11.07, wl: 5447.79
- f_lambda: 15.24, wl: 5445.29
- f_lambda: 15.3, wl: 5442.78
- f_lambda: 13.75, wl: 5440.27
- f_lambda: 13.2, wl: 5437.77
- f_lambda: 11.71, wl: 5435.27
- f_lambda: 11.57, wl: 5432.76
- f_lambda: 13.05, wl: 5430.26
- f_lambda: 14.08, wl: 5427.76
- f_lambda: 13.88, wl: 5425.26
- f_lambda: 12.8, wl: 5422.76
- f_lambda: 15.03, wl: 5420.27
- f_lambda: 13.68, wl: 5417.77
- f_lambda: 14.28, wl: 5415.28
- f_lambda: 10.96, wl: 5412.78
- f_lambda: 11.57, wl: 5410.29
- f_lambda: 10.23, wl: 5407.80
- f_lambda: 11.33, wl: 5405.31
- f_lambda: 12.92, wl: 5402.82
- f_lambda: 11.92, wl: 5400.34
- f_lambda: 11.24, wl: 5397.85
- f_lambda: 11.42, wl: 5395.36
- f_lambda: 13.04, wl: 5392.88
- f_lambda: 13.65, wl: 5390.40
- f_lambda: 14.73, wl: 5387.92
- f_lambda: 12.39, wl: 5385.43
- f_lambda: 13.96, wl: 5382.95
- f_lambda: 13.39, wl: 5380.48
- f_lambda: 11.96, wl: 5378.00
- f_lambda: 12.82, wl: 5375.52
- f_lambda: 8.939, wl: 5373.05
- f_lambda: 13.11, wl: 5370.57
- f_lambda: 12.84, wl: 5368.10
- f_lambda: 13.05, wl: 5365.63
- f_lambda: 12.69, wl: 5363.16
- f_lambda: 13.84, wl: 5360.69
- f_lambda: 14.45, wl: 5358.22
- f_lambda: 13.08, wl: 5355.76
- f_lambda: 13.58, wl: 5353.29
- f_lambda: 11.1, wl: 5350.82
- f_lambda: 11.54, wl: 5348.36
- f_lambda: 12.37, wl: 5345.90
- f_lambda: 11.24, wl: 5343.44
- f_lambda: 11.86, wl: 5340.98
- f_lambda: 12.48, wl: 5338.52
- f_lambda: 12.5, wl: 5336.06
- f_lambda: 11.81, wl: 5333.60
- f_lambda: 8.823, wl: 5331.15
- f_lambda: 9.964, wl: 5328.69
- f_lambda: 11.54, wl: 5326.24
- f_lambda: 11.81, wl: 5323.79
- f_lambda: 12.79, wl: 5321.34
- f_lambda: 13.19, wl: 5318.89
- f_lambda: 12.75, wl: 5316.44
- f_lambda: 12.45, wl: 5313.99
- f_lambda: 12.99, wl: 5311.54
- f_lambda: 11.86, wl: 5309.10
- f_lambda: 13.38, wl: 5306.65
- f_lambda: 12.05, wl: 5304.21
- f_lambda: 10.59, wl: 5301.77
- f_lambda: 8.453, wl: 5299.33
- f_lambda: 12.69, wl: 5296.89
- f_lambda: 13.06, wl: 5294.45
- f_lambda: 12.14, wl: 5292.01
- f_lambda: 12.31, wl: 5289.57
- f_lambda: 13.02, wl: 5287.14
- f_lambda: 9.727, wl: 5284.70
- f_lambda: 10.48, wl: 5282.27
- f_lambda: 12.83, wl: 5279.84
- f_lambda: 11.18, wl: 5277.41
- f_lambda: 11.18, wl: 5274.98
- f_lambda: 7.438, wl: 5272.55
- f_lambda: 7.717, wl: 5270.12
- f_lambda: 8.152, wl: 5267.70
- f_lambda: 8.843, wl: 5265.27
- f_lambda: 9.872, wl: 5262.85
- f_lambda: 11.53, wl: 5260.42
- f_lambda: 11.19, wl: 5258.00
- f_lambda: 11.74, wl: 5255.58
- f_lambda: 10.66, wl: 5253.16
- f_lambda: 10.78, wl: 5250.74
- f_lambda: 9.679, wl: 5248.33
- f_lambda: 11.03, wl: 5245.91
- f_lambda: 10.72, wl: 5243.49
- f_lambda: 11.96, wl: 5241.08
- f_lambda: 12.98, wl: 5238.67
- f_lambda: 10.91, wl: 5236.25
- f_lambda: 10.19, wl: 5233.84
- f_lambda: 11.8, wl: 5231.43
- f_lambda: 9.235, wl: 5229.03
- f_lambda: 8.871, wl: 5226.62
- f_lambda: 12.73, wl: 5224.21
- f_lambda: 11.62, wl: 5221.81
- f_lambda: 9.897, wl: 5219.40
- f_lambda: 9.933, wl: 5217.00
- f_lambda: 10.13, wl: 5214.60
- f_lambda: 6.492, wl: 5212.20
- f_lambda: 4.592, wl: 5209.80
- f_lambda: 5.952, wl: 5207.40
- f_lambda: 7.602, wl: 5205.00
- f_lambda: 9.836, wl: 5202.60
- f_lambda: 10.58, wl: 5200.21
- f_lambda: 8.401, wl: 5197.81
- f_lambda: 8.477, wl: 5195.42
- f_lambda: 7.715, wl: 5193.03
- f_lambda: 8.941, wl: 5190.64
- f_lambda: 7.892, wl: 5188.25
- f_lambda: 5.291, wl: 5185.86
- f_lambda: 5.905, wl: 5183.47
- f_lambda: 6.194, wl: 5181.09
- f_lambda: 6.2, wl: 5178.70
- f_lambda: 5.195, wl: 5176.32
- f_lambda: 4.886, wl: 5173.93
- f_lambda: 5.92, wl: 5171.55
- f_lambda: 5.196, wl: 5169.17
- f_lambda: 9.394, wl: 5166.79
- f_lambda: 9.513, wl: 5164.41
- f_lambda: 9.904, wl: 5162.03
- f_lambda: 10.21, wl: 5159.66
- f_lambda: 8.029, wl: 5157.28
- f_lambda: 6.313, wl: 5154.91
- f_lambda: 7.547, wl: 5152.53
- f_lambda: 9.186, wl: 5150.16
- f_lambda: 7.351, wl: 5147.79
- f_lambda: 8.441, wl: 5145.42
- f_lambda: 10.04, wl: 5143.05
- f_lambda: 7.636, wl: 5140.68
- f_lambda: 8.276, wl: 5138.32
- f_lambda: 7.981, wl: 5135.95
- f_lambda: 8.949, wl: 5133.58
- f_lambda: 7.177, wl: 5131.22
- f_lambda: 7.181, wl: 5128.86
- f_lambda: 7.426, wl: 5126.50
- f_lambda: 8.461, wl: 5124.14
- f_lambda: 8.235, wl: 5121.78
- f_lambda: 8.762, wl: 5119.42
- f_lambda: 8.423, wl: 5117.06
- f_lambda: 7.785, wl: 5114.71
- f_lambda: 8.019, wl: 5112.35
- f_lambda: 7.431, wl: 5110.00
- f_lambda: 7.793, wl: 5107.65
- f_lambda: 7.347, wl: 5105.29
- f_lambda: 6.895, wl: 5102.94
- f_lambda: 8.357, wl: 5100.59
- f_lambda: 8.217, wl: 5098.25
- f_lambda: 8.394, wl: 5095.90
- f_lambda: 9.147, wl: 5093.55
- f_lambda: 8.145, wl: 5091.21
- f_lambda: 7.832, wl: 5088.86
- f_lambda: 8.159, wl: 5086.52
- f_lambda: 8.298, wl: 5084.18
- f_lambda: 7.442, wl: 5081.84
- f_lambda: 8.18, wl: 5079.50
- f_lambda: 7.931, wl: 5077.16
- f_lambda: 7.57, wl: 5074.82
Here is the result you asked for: -0.10 mag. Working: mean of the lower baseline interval 7.75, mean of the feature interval 12.8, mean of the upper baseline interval 14.1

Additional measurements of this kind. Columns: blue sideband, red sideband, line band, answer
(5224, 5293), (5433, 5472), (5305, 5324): -0.130 mag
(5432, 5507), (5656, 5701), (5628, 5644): 0.011 mag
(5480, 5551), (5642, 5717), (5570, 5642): 0.067 mag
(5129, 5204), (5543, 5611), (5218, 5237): -0.231 mag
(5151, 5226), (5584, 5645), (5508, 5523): -0.091 mag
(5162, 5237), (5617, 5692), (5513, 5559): -0.093 mag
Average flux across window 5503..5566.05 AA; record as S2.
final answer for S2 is 13.5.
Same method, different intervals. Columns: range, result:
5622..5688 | 14.1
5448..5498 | 12.6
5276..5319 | 11.9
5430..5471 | 12.6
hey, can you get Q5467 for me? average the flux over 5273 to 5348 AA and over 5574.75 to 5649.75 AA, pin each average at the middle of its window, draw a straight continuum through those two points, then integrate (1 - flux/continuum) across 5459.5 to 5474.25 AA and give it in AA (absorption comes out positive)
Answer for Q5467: -0.2 AA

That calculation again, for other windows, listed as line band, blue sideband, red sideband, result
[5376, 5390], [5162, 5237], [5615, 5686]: -3.58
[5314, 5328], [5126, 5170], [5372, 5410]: -1.55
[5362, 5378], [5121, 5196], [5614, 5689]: -2.86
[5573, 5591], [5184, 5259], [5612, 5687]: 0.70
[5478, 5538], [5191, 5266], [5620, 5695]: -1.78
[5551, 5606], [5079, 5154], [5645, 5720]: 1.84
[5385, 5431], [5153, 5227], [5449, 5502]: -4.87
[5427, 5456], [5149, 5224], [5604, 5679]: -4.25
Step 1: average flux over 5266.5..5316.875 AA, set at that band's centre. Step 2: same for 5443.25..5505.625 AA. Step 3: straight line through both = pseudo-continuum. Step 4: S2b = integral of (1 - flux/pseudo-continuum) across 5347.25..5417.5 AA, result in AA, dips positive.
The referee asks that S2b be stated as -3.32 AA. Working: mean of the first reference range 11.2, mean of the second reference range 12.7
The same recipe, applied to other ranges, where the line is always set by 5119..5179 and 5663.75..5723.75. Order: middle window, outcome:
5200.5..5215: 1.8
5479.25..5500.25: -1.9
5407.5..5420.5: -1.7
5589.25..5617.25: 1.7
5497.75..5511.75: -0.3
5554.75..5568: -0.5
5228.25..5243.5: -3.9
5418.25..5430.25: -2.7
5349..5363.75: -3.7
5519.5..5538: -1.3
